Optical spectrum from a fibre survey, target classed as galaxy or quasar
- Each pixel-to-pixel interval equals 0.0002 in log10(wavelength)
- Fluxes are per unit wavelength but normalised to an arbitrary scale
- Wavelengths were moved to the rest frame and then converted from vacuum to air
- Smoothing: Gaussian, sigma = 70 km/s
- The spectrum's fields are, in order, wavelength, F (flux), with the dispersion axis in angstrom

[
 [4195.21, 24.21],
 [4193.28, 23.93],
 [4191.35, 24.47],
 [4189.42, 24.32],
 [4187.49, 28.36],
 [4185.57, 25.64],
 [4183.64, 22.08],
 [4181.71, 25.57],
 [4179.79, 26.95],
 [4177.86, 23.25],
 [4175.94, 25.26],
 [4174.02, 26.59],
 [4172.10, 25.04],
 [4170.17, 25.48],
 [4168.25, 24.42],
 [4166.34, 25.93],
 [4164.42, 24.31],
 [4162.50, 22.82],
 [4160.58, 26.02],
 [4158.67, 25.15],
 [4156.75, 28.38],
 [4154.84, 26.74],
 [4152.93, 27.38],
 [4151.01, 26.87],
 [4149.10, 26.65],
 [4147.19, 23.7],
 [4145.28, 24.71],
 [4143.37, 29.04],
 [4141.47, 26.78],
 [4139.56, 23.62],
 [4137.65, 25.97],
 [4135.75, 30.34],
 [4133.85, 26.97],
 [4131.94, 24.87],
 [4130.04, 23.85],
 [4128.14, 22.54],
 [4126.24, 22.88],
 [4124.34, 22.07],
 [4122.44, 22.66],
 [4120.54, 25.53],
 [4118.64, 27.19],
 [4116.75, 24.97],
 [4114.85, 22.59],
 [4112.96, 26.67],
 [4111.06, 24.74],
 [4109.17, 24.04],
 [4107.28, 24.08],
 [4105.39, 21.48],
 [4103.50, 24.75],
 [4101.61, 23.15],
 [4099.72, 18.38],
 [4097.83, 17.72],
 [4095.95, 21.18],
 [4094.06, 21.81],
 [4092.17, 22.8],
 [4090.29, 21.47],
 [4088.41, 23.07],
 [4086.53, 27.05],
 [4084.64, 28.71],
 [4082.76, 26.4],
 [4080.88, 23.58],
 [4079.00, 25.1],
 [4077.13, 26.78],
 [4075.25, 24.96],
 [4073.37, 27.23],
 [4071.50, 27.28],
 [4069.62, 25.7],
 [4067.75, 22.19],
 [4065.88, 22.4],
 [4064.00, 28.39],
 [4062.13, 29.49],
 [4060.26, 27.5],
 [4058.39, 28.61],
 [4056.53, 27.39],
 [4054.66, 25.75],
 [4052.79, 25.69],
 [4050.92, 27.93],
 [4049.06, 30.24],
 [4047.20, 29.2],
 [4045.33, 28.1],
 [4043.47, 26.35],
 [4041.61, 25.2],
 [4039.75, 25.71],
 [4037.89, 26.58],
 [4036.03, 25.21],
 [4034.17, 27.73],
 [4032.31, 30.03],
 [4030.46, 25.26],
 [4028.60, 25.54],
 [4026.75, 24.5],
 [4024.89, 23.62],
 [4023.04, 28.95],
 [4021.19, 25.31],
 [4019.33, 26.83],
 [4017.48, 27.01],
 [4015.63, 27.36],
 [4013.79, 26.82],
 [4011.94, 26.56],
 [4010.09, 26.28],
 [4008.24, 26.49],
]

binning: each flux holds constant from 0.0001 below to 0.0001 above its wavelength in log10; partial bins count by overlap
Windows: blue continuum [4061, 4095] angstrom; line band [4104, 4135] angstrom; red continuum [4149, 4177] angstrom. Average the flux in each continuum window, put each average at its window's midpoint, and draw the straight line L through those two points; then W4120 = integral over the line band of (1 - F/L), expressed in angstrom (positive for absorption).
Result 1.53 angstrom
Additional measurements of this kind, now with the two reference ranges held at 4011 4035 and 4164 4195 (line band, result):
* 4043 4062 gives -1.1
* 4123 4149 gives 0.3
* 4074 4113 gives 3.4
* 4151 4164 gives -0.4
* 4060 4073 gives 0.0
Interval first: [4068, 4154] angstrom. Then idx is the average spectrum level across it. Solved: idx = 24.6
